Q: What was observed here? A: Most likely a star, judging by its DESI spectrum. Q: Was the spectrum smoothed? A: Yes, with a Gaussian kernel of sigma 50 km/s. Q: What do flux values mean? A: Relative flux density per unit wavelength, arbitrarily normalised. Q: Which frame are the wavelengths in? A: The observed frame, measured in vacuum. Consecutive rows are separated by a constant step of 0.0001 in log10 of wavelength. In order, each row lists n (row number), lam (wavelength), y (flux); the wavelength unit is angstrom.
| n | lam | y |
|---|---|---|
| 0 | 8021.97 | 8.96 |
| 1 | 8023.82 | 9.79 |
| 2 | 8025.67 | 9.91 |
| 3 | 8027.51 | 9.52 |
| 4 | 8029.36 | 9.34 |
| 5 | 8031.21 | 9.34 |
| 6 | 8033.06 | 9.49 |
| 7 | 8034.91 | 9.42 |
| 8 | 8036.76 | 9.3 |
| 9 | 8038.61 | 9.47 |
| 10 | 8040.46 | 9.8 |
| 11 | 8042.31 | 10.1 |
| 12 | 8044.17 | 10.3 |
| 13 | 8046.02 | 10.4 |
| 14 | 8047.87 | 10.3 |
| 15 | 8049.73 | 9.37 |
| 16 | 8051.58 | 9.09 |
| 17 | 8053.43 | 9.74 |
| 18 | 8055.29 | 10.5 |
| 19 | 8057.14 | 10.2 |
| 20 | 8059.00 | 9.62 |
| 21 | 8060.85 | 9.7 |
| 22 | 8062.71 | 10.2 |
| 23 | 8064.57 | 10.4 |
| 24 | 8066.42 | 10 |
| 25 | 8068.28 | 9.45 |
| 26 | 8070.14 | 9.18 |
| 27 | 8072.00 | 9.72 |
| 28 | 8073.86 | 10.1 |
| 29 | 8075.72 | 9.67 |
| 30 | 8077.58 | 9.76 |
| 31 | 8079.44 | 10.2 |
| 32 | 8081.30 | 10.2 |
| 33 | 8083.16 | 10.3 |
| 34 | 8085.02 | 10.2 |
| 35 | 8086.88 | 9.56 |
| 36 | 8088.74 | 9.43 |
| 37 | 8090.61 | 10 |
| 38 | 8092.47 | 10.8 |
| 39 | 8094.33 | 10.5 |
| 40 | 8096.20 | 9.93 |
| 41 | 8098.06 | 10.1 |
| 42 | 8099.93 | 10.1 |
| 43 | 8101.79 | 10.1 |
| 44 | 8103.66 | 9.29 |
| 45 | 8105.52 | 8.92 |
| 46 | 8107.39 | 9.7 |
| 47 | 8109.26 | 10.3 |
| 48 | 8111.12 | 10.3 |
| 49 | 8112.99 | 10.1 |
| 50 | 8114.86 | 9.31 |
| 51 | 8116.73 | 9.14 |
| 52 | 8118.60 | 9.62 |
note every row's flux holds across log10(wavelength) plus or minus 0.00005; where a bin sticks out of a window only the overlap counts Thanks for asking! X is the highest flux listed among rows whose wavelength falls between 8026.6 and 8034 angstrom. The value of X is 9.52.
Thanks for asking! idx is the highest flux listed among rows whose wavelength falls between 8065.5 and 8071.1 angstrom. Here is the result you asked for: 10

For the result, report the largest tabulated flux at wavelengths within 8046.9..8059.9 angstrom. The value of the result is 10.5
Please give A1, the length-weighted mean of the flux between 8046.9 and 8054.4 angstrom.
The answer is 9.63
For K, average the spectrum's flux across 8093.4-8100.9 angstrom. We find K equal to 10.2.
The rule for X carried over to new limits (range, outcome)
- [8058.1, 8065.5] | 10.4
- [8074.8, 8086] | 10.3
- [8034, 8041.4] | 9.8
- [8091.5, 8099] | 10.8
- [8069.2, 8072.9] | 9.72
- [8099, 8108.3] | 10.1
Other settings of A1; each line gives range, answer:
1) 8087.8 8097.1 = 10.1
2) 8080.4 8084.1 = 10.3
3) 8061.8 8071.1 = 9.84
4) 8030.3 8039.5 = 9.4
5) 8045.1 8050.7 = 10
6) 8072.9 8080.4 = 9.93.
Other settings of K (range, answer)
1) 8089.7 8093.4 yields 10.4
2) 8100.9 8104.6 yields 9.69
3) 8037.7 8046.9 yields 10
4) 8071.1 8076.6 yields 9.83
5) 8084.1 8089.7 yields 9.72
